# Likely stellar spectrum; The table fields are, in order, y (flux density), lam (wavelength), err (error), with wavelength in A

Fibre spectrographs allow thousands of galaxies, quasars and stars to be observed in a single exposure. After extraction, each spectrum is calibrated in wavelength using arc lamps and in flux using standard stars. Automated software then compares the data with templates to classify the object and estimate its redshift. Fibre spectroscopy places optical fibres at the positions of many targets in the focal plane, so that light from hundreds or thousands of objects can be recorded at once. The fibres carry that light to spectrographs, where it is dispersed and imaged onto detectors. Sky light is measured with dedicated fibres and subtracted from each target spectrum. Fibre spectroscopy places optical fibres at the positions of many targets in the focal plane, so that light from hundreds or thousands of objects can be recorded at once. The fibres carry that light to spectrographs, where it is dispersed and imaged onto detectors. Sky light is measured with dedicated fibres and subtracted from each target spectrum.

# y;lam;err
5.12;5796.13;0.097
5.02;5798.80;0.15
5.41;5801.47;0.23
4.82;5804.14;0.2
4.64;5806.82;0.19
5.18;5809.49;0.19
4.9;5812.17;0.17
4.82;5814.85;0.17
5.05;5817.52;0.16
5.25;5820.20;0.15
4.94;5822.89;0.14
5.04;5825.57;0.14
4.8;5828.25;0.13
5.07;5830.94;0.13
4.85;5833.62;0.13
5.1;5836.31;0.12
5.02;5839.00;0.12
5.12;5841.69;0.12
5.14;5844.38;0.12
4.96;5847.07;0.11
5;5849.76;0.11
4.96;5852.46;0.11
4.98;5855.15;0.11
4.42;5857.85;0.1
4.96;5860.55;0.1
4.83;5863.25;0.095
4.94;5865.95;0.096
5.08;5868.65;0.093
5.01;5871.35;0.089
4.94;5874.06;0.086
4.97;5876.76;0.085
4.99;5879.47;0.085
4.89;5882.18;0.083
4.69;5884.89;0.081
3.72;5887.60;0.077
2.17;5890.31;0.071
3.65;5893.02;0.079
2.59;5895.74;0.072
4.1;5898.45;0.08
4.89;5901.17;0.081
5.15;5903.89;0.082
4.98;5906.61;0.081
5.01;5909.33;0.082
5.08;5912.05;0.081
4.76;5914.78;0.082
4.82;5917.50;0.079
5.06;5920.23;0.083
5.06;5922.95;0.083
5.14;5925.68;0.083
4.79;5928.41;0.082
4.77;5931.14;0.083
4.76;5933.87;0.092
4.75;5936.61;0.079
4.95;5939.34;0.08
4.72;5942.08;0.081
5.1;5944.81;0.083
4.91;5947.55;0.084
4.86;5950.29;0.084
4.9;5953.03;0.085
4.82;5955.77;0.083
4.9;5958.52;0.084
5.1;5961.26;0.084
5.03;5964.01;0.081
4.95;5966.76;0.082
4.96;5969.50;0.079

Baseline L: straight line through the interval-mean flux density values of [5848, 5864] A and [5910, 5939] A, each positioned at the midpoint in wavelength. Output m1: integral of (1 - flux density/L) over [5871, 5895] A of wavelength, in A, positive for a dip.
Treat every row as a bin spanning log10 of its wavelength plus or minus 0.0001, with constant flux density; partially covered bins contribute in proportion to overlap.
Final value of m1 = 3.0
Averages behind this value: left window 4.86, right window 4.9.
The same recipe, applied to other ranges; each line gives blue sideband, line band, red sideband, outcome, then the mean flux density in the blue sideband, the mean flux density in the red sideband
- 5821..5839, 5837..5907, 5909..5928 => 5.0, 4.98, 4.98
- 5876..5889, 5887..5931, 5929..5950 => 2.6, 4.63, 4.85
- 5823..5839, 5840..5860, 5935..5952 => 0.1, 4.97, 4.88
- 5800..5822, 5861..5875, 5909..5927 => 0.1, 5.01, 4.99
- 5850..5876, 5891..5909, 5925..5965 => 2.6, 4.91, 4.89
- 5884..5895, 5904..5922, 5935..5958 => -4.2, 3.46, 4.87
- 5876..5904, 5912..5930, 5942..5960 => -1.8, 4.1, 4.9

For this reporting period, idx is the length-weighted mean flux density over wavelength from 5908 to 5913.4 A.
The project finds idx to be 5.05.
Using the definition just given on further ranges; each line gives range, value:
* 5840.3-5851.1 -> 5.06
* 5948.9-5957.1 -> 4.86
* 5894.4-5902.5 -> 3.86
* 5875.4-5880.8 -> 4.98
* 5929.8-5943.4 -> 4.79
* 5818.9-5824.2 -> 5.09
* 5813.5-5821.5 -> 5.04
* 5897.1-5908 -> 4.78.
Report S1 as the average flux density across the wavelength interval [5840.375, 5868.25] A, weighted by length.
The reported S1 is 4.94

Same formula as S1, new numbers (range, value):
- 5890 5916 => 4.32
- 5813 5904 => 4.7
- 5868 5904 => 4.3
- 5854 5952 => 4.68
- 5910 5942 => 4.9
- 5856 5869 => 4.83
